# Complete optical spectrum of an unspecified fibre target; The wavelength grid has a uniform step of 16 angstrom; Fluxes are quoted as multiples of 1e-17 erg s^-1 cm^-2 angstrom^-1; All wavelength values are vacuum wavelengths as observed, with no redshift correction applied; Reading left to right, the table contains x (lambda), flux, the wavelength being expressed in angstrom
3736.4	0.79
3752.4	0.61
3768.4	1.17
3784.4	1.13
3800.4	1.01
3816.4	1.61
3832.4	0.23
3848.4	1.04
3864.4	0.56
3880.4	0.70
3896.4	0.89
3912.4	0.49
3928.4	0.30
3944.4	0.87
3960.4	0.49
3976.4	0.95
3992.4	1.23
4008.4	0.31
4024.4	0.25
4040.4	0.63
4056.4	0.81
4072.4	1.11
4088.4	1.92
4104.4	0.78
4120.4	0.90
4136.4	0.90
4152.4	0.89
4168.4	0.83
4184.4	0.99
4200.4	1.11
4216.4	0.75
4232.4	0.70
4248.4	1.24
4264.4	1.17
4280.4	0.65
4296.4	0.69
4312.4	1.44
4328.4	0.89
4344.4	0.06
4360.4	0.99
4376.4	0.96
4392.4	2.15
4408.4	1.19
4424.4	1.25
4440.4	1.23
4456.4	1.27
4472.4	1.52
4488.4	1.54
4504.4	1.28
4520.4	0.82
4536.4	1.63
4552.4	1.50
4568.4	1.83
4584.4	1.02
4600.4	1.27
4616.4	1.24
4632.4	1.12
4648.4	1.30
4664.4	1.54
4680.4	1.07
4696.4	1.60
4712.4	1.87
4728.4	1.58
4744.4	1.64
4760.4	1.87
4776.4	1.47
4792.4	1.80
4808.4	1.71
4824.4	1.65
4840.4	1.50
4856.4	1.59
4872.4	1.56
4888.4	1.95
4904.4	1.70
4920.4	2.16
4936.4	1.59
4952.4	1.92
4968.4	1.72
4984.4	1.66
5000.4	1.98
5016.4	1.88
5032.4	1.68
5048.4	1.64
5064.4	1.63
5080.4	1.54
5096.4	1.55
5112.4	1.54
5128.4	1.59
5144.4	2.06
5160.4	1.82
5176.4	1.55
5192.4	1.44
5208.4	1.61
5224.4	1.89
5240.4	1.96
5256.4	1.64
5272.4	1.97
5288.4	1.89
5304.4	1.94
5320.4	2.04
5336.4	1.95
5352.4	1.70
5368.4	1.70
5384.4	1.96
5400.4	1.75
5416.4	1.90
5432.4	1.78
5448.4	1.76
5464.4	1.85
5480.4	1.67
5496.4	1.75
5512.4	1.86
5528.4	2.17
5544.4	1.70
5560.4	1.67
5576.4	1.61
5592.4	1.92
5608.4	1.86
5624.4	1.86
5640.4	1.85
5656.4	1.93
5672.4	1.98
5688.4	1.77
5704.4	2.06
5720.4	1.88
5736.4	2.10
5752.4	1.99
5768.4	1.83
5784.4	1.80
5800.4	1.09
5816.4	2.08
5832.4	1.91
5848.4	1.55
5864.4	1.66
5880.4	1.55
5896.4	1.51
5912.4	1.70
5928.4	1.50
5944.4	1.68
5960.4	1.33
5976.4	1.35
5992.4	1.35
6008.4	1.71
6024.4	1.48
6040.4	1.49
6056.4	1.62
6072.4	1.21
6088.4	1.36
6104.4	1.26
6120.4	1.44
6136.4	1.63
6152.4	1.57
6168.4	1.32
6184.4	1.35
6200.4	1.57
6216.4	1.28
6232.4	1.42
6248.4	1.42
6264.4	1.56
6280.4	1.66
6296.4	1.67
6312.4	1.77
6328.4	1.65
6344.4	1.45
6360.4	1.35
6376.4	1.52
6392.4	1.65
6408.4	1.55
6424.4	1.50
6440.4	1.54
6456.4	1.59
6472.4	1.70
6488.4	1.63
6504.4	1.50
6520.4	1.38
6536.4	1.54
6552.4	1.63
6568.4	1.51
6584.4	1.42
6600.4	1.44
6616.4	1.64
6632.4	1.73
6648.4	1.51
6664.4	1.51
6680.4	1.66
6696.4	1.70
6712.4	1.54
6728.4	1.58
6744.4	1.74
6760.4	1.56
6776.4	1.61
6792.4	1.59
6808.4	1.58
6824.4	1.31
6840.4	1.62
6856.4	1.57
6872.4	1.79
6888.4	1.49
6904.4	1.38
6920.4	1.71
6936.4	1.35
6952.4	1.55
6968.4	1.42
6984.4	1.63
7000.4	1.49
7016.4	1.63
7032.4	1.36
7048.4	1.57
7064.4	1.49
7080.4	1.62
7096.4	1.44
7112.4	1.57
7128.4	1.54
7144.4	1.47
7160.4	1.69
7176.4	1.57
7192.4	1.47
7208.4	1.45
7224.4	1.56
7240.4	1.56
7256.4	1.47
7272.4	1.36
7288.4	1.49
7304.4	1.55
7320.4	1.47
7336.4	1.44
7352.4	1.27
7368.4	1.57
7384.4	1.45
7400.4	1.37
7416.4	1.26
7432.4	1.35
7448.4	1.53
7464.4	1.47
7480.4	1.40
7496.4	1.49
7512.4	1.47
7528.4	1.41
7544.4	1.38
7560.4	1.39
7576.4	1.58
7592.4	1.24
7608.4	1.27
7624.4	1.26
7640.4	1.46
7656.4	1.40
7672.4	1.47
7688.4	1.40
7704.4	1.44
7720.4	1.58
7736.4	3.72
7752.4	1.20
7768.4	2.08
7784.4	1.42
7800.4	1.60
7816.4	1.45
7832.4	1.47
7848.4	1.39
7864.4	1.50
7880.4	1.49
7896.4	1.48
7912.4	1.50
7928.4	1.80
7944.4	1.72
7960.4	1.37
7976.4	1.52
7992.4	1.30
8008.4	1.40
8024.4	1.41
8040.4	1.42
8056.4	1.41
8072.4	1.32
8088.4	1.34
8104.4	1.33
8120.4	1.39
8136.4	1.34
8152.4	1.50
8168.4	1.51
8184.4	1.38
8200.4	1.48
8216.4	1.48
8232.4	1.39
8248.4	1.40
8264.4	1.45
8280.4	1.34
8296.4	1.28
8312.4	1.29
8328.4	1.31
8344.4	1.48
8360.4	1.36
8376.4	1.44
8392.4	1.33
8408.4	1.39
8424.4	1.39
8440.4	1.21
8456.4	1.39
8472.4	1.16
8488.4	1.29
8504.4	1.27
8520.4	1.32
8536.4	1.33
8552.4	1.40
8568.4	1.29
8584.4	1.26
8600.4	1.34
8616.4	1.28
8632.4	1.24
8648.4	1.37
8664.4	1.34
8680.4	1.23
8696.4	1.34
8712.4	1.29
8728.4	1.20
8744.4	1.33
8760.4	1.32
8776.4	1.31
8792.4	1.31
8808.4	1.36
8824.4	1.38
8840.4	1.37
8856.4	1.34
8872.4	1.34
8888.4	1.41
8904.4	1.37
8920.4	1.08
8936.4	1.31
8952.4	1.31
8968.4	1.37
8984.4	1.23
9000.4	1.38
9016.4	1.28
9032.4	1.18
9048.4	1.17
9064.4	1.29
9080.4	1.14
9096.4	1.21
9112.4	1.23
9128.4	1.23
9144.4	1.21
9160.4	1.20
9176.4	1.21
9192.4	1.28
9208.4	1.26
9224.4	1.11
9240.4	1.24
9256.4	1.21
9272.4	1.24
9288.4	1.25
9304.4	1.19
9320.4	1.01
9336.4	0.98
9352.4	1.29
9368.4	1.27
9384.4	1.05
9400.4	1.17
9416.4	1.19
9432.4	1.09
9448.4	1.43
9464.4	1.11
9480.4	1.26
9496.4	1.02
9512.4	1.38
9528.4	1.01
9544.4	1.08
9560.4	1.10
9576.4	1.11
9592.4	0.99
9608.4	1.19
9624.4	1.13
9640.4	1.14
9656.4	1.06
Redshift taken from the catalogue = 0.18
